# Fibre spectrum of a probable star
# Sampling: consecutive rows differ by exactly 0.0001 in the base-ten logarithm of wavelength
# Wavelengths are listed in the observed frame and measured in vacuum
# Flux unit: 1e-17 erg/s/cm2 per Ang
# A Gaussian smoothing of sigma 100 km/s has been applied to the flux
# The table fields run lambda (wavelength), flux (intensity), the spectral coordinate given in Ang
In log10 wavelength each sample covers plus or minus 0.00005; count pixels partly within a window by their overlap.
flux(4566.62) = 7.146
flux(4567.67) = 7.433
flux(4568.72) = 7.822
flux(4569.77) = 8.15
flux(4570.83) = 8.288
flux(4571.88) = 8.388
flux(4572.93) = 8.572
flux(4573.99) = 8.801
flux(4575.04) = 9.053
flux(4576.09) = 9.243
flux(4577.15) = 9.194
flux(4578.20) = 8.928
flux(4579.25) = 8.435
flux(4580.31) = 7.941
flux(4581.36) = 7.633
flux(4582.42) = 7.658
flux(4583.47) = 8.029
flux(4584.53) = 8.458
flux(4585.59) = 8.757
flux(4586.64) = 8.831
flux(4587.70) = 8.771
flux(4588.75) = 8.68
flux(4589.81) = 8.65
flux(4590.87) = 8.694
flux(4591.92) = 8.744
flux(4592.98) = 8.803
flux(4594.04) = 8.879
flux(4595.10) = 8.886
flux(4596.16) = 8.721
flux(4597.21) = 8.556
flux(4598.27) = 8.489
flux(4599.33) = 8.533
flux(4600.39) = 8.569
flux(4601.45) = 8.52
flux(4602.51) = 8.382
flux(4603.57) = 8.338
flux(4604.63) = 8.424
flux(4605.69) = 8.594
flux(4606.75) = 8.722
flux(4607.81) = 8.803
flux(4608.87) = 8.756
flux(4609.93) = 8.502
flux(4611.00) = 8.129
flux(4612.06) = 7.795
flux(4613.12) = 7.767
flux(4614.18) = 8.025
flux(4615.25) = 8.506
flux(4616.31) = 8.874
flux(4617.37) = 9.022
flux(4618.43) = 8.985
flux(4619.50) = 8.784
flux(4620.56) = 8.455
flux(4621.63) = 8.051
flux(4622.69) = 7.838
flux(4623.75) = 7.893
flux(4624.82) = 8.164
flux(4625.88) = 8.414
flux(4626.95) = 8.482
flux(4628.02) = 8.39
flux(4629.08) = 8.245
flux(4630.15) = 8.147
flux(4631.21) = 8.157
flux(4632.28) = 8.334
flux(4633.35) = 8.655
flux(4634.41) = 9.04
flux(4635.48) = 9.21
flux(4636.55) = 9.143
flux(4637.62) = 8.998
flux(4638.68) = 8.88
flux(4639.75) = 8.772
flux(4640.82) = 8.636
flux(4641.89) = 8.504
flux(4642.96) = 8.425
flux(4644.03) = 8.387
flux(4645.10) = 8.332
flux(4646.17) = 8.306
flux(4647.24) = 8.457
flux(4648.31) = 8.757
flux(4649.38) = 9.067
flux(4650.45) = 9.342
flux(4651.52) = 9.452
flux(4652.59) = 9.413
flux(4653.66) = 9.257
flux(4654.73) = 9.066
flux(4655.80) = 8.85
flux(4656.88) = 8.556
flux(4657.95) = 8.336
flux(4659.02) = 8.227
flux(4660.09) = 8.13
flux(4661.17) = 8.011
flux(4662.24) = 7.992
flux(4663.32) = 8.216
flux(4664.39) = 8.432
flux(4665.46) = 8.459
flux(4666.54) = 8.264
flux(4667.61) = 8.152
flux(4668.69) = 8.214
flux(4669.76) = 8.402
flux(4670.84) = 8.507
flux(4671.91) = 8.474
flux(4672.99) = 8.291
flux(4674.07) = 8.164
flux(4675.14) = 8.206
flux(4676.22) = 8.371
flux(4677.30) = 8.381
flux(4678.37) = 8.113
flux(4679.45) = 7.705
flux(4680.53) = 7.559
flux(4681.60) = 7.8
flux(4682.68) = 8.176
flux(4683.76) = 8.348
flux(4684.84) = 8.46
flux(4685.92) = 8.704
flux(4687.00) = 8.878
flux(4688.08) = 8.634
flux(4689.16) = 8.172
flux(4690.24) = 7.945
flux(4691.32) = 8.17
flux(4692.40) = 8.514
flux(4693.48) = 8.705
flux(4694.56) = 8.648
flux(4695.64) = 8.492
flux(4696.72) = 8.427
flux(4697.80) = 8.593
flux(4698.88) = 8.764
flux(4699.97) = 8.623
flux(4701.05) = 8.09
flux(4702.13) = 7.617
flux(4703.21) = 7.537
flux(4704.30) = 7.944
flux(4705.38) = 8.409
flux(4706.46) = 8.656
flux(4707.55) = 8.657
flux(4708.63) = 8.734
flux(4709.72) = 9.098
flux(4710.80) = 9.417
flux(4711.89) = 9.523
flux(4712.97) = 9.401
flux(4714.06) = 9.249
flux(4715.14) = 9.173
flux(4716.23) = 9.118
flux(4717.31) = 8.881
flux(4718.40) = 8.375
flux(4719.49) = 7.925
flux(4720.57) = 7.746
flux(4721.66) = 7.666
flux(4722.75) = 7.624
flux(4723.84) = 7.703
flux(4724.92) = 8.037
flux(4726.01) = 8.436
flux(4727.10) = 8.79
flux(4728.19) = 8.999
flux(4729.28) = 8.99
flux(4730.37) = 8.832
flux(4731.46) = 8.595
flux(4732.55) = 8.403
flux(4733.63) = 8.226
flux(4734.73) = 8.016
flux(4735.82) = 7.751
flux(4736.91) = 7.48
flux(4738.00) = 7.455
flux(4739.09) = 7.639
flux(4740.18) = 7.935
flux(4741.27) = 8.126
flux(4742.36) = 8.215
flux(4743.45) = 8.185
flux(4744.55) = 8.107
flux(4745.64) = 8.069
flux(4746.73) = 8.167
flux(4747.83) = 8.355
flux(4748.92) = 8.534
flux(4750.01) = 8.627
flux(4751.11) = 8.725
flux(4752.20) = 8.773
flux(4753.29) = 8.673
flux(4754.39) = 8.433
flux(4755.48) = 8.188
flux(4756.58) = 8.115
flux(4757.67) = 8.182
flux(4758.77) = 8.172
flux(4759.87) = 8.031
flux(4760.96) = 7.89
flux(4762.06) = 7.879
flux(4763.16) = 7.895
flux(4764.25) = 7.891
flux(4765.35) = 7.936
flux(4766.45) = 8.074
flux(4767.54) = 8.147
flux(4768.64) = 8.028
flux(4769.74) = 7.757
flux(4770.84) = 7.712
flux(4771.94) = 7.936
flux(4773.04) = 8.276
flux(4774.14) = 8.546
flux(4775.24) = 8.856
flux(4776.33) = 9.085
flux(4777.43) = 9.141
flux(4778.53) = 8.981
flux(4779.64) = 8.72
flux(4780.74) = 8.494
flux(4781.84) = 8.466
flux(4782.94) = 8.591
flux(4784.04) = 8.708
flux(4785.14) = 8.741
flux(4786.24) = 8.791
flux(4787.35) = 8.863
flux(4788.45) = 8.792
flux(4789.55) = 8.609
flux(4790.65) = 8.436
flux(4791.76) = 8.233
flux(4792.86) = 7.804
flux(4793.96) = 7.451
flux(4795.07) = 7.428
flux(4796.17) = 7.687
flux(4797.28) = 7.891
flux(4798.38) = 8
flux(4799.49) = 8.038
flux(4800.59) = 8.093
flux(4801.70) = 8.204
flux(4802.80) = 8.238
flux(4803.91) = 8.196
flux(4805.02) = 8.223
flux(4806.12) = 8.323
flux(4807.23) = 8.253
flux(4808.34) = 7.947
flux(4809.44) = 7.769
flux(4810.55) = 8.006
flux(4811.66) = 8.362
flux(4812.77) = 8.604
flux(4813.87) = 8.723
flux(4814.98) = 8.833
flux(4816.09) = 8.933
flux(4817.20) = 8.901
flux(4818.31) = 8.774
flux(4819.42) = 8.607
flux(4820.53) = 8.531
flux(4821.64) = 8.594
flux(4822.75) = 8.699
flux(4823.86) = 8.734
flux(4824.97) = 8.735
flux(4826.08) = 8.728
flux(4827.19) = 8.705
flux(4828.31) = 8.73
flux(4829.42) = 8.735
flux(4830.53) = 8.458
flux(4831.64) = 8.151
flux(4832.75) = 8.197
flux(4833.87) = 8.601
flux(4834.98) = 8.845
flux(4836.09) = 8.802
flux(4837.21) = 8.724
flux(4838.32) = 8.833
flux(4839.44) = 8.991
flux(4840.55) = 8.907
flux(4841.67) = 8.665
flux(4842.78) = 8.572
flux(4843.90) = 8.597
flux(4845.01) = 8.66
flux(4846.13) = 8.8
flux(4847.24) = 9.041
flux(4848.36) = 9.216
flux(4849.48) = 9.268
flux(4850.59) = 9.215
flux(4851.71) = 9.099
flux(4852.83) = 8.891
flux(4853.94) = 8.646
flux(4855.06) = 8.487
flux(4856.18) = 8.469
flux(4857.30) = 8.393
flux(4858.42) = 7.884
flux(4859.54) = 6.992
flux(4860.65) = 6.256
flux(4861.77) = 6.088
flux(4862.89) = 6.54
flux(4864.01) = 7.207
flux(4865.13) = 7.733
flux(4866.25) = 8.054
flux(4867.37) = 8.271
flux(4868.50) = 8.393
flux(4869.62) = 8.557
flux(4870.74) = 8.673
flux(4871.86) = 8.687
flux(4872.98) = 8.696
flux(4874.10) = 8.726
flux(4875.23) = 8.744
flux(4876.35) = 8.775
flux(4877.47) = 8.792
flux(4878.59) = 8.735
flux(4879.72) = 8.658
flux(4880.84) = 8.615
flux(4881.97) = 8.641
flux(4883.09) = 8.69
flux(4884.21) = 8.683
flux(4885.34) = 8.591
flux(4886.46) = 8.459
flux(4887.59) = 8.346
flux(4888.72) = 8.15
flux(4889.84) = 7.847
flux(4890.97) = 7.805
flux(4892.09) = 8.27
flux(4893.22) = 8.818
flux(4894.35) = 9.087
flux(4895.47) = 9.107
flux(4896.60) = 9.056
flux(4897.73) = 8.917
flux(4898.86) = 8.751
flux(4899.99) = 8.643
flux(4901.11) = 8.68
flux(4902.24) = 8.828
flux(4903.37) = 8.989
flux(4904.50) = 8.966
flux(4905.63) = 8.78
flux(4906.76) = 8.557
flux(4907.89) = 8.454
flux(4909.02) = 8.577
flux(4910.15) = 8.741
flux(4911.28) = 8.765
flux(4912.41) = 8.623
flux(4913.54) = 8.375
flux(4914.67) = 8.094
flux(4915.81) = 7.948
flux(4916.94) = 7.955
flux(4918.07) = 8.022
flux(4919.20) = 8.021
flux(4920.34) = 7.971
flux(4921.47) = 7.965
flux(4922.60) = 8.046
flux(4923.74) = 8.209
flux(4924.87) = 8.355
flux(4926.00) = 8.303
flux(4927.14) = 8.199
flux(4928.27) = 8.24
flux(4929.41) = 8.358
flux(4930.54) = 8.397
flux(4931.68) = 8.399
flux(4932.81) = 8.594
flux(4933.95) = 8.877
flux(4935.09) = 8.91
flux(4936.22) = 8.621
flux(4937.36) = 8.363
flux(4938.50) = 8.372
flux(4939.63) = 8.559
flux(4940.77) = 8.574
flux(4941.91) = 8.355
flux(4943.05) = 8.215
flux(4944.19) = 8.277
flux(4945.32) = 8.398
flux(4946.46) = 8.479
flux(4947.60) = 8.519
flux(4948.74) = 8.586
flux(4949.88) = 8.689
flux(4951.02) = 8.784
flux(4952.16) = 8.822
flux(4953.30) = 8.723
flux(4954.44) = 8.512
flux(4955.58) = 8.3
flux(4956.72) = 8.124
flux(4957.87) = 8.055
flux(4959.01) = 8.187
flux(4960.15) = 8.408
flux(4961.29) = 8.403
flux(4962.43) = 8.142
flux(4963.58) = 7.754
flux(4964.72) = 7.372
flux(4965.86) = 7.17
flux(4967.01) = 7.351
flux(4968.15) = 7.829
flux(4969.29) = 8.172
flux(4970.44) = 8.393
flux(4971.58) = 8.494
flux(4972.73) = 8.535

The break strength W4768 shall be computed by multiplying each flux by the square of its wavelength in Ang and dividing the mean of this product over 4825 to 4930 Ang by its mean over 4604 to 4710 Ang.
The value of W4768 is 1.10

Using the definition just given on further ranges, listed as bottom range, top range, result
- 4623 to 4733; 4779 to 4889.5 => 1.06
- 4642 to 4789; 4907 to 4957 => 1.09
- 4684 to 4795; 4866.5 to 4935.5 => 1.09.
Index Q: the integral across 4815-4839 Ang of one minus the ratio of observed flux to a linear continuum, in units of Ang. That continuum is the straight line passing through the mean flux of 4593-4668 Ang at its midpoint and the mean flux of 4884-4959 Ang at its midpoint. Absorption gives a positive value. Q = -0.5 Ang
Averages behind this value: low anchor 8.54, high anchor 8.47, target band 8.67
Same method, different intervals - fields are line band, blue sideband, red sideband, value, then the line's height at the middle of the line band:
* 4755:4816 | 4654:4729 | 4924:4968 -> 0.8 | 8.38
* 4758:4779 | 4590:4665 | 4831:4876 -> 0.6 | 8.45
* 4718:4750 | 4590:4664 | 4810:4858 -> 1.8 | 8.64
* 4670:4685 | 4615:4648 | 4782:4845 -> 0.6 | 8.52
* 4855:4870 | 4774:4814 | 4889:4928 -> 1.4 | 8.42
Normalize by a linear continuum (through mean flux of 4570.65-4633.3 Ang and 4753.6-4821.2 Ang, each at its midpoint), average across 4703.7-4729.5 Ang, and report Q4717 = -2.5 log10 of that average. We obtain -0.03 mag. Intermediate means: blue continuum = 8.49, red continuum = 8.3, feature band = 8.6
